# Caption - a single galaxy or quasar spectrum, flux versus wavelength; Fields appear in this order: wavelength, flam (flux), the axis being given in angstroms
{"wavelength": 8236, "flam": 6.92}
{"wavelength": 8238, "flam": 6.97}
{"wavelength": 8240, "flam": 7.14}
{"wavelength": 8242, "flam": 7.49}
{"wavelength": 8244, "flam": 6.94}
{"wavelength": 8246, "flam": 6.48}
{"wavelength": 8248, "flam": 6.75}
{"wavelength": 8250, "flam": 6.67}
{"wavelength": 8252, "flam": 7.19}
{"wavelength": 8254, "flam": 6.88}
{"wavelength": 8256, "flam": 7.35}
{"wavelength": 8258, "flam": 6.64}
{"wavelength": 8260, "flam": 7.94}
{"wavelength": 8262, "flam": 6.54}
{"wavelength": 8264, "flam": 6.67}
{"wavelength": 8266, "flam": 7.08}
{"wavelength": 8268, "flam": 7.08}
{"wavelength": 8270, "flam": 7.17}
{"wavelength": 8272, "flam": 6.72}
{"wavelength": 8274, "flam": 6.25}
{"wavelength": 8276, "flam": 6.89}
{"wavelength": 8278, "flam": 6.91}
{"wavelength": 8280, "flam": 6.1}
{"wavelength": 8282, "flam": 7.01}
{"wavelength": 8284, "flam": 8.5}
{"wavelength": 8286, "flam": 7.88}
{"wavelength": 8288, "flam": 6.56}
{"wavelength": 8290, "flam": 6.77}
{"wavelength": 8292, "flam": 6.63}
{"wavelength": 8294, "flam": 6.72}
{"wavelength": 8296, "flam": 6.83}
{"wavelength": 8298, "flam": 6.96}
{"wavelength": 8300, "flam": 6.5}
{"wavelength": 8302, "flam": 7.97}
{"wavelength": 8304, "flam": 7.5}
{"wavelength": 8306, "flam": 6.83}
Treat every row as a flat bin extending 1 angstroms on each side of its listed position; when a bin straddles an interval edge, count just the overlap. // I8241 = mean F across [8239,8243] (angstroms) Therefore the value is 7.31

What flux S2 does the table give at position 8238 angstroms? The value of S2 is 6.97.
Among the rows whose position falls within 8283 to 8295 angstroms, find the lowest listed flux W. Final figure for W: 6.56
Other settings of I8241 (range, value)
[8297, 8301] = 6.73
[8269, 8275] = 6.71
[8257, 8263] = 7.04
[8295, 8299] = 6.89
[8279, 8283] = 6.55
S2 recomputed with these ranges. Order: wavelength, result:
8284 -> 8.5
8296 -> 6.83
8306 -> 6.83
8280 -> 6.1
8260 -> 7.94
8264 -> 6.67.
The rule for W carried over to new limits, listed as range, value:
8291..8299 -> 6.63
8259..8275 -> 6.25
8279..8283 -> 6.1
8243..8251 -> 6.48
